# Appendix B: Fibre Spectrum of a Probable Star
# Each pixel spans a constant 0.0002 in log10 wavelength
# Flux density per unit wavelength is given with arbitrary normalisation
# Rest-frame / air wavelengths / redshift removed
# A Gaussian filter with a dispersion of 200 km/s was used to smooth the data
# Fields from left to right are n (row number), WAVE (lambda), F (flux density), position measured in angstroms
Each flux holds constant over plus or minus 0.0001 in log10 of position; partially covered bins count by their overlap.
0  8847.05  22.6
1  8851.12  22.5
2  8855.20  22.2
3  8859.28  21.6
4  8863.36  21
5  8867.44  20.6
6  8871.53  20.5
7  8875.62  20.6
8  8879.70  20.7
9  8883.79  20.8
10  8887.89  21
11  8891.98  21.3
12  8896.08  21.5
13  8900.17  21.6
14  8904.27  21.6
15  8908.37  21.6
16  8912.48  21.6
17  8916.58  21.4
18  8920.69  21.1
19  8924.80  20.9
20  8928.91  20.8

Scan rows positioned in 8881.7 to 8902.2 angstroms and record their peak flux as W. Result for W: 21.6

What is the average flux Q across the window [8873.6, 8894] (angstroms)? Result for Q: 20.9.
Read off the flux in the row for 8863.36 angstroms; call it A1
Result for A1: 21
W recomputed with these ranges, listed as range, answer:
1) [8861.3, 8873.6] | 21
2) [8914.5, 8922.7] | 21.4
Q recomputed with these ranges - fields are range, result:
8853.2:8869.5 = 21.3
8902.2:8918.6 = 21.6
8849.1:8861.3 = 22.1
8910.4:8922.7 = 21.4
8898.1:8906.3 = 21.6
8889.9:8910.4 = 21.5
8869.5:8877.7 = 20.6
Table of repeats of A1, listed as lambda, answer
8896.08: 21.5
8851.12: 22.5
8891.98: 21.3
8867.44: 20.6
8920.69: 21.1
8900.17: 21.6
